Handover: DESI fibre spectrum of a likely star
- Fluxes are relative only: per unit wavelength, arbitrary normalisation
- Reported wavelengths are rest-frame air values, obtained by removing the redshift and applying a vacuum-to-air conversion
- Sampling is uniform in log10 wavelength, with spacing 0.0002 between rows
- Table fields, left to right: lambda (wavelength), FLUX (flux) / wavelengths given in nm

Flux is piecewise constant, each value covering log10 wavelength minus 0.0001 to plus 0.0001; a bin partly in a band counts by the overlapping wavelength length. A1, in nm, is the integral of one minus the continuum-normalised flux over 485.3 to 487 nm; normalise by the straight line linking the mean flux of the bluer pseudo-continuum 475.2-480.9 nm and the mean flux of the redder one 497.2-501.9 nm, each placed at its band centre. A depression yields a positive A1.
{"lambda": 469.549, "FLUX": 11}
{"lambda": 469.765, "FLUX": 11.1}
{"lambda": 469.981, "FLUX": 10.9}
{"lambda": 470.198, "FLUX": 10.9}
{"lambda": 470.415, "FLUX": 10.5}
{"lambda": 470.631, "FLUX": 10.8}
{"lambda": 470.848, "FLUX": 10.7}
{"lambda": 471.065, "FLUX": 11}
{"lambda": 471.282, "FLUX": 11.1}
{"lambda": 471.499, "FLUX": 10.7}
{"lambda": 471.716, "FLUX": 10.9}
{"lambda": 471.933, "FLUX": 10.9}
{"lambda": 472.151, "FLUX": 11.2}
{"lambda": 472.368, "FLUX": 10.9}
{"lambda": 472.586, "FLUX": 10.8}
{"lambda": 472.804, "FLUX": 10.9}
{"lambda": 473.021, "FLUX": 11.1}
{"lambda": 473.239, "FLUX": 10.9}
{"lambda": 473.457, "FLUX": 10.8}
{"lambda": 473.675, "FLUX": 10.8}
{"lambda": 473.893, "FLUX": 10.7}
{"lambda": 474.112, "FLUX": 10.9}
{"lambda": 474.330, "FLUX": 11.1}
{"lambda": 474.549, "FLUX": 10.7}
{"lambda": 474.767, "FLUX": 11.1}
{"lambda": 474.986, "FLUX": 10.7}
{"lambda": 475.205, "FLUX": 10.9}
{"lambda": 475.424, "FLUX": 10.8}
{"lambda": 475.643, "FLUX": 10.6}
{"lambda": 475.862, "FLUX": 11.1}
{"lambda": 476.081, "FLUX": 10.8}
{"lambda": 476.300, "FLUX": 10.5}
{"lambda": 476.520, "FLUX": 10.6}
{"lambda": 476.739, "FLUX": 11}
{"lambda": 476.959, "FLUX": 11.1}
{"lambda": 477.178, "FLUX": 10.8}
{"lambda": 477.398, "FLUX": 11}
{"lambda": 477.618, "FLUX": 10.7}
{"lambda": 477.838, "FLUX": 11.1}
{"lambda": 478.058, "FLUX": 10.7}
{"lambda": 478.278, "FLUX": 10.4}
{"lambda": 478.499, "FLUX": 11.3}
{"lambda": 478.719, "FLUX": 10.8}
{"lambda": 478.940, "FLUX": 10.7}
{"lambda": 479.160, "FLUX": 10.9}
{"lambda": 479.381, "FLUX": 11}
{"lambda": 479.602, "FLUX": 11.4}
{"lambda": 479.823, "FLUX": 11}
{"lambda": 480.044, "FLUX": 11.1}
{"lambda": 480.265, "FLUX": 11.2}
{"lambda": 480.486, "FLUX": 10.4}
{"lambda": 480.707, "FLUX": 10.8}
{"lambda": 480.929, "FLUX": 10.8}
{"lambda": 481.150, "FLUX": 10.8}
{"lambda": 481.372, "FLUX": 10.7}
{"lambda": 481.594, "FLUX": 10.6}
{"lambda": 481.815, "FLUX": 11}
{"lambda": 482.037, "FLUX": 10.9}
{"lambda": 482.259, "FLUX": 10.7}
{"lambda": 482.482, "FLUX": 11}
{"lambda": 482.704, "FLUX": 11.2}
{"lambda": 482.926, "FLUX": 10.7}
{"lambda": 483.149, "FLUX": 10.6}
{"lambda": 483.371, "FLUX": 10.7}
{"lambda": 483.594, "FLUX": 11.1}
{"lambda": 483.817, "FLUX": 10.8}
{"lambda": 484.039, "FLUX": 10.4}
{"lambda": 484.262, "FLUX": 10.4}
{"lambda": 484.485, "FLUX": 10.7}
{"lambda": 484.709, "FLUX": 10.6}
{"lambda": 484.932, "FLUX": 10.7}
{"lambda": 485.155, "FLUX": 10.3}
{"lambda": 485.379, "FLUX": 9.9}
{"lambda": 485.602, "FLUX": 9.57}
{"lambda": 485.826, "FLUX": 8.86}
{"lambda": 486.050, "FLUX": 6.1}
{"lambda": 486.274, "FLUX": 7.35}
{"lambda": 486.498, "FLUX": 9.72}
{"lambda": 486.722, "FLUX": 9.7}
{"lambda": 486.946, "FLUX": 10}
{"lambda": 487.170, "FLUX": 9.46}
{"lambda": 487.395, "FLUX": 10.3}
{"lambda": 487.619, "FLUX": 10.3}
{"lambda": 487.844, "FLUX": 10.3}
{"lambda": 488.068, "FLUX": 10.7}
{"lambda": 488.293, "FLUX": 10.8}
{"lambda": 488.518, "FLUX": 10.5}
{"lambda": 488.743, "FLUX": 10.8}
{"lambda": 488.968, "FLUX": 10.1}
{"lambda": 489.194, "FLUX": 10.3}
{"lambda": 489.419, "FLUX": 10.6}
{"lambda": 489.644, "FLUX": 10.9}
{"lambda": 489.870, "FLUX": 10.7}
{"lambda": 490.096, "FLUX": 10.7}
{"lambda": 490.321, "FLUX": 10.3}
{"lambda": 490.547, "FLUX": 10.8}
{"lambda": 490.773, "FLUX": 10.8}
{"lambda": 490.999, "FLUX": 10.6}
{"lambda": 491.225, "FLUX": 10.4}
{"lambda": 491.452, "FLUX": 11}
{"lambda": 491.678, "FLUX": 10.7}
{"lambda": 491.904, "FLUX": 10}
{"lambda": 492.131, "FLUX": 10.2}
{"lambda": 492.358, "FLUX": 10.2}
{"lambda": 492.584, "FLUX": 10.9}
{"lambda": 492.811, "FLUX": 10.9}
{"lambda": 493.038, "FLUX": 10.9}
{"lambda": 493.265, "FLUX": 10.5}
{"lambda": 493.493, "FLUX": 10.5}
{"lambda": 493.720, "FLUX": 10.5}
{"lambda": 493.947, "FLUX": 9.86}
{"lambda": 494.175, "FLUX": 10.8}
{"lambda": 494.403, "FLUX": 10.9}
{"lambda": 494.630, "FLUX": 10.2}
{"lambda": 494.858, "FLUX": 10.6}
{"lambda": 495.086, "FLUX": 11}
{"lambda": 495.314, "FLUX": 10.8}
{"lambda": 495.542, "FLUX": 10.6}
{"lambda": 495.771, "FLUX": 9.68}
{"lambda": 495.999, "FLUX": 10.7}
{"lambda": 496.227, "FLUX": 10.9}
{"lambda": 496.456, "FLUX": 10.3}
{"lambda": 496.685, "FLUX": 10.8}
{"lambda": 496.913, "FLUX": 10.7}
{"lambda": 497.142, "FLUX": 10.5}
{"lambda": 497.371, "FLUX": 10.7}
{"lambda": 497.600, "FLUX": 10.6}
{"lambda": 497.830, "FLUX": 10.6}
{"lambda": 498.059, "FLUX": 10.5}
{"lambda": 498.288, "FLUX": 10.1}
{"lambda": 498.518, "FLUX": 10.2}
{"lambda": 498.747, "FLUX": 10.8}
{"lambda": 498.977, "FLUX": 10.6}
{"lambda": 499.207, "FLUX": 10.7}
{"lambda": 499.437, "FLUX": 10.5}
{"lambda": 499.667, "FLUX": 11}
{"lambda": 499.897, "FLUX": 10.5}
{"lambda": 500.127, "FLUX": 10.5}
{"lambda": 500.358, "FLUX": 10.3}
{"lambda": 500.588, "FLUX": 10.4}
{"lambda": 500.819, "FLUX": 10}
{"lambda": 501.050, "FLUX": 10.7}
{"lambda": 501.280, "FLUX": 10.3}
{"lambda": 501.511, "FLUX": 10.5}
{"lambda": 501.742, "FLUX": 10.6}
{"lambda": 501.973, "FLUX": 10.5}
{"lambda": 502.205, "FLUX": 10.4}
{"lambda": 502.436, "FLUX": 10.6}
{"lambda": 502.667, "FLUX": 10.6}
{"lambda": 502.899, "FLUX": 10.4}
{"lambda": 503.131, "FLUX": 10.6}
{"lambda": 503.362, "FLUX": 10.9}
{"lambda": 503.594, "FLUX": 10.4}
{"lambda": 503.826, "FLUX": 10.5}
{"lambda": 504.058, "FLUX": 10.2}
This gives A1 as 0.30 nm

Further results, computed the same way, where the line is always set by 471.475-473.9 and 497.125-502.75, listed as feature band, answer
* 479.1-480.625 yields -0.03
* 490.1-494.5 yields 0.02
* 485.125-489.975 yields 0.37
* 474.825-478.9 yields 0.00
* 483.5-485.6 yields 0.05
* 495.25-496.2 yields 0.01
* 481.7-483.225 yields -0.02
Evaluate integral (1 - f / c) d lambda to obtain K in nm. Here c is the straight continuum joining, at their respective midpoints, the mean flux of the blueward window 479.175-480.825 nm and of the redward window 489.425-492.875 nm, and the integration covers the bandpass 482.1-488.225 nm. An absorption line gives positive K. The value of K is 0.41 nm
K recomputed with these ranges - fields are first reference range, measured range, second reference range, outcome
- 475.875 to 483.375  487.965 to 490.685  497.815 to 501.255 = 0.02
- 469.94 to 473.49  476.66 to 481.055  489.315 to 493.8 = -0.05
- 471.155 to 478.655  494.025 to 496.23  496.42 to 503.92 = 0.00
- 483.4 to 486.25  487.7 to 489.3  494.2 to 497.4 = -0.06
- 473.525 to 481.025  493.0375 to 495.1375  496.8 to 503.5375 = 0.01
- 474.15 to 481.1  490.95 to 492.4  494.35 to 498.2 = 0.03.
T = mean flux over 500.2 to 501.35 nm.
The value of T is 10.3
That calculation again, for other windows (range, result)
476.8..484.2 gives 10.9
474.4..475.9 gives 10.8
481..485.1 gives 10.8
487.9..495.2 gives 10.6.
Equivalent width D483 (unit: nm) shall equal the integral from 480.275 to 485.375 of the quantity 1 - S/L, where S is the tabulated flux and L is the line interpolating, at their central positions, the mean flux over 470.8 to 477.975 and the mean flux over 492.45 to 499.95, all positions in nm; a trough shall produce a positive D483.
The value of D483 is 0.02 nm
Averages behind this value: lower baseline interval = 10.9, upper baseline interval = 10.6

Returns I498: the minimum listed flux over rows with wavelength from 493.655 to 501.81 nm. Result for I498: 9.68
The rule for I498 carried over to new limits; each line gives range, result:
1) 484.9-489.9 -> 6.1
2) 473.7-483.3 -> 10.4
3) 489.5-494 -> 9.86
